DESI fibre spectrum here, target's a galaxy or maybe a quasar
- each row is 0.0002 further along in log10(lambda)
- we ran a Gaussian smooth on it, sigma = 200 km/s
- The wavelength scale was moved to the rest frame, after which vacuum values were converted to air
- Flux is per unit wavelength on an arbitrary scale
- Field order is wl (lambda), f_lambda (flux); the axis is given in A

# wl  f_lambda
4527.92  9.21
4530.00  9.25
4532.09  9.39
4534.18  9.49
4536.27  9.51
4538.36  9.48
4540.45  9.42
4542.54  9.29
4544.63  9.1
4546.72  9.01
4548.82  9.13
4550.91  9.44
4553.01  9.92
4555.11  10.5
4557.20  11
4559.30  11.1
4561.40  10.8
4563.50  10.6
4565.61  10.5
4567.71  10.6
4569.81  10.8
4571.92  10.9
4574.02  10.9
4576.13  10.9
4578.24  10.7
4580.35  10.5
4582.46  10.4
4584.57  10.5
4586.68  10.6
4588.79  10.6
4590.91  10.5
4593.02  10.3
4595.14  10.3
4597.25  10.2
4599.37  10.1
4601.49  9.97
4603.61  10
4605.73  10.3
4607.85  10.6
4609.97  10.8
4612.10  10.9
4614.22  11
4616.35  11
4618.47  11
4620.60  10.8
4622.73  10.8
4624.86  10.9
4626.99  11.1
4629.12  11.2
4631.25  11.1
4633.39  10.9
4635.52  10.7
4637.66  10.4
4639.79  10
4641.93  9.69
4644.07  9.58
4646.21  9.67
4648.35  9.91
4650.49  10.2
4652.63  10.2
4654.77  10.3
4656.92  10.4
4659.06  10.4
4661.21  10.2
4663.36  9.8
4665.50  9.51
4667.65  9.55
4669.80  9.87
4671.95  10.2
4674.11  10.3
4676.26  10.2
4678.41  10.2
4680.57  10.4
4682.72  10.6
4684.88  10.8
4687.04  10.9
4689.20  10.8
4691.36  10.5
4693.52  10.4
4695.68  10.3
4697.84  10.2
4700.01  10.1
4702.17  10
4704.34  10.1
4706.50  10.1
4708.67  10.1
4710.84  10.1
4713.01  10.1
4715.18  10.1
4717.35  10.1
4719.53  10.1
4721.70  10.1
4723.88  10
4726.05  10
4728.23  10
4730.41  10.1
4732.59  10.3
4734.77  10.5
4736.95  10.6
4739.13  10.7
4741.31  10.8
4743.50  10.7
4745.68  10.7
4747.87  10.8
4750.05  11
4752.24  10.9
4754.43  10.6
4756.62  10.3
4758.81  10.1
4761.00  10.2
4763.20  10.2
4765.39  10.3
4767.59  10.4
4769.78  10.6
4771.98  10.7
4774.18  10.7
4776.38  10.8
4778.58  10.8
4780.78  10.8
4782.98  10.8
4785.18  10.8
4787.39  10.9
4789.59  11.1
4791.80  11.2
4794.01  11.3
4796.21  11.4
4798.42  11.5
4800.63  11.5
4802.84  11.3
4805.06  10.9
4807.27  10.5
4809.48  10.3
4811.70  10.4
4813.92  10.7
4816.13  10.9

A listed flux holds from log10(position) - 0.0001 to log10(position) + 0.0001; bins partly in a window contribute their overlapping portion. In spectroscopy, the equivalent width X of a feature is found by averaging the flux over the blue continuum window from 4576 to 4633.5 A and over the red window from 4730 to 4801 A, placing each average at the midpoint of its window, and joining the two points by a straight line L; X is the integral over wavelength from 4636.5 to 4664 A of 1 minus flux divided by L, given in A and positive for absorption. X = 1.5 A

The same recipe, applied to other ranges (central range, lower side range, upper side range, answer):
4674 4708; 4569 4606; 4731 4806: 0.9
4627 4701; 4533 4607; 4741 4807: 1.4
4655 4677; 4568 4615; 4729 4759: 1.1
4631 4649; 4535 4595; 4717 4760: 0.2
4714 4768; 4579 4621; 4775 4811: 2.4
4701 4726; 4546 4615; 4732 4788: 1.2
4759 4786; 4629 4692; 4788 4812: 0.8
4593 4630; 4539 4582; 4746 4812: -0.9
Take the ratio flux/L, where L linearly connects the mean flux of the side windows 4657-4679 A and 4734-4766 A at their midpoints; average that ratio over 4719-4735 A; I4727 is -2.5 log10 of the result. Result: 0.032 mag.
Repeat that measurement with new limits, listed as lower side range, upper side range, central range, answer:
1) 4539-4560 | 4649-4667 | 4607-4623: -0.09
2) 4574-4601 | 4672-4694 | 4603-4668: 0.01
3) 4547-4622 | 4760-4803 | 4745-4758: 0.01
